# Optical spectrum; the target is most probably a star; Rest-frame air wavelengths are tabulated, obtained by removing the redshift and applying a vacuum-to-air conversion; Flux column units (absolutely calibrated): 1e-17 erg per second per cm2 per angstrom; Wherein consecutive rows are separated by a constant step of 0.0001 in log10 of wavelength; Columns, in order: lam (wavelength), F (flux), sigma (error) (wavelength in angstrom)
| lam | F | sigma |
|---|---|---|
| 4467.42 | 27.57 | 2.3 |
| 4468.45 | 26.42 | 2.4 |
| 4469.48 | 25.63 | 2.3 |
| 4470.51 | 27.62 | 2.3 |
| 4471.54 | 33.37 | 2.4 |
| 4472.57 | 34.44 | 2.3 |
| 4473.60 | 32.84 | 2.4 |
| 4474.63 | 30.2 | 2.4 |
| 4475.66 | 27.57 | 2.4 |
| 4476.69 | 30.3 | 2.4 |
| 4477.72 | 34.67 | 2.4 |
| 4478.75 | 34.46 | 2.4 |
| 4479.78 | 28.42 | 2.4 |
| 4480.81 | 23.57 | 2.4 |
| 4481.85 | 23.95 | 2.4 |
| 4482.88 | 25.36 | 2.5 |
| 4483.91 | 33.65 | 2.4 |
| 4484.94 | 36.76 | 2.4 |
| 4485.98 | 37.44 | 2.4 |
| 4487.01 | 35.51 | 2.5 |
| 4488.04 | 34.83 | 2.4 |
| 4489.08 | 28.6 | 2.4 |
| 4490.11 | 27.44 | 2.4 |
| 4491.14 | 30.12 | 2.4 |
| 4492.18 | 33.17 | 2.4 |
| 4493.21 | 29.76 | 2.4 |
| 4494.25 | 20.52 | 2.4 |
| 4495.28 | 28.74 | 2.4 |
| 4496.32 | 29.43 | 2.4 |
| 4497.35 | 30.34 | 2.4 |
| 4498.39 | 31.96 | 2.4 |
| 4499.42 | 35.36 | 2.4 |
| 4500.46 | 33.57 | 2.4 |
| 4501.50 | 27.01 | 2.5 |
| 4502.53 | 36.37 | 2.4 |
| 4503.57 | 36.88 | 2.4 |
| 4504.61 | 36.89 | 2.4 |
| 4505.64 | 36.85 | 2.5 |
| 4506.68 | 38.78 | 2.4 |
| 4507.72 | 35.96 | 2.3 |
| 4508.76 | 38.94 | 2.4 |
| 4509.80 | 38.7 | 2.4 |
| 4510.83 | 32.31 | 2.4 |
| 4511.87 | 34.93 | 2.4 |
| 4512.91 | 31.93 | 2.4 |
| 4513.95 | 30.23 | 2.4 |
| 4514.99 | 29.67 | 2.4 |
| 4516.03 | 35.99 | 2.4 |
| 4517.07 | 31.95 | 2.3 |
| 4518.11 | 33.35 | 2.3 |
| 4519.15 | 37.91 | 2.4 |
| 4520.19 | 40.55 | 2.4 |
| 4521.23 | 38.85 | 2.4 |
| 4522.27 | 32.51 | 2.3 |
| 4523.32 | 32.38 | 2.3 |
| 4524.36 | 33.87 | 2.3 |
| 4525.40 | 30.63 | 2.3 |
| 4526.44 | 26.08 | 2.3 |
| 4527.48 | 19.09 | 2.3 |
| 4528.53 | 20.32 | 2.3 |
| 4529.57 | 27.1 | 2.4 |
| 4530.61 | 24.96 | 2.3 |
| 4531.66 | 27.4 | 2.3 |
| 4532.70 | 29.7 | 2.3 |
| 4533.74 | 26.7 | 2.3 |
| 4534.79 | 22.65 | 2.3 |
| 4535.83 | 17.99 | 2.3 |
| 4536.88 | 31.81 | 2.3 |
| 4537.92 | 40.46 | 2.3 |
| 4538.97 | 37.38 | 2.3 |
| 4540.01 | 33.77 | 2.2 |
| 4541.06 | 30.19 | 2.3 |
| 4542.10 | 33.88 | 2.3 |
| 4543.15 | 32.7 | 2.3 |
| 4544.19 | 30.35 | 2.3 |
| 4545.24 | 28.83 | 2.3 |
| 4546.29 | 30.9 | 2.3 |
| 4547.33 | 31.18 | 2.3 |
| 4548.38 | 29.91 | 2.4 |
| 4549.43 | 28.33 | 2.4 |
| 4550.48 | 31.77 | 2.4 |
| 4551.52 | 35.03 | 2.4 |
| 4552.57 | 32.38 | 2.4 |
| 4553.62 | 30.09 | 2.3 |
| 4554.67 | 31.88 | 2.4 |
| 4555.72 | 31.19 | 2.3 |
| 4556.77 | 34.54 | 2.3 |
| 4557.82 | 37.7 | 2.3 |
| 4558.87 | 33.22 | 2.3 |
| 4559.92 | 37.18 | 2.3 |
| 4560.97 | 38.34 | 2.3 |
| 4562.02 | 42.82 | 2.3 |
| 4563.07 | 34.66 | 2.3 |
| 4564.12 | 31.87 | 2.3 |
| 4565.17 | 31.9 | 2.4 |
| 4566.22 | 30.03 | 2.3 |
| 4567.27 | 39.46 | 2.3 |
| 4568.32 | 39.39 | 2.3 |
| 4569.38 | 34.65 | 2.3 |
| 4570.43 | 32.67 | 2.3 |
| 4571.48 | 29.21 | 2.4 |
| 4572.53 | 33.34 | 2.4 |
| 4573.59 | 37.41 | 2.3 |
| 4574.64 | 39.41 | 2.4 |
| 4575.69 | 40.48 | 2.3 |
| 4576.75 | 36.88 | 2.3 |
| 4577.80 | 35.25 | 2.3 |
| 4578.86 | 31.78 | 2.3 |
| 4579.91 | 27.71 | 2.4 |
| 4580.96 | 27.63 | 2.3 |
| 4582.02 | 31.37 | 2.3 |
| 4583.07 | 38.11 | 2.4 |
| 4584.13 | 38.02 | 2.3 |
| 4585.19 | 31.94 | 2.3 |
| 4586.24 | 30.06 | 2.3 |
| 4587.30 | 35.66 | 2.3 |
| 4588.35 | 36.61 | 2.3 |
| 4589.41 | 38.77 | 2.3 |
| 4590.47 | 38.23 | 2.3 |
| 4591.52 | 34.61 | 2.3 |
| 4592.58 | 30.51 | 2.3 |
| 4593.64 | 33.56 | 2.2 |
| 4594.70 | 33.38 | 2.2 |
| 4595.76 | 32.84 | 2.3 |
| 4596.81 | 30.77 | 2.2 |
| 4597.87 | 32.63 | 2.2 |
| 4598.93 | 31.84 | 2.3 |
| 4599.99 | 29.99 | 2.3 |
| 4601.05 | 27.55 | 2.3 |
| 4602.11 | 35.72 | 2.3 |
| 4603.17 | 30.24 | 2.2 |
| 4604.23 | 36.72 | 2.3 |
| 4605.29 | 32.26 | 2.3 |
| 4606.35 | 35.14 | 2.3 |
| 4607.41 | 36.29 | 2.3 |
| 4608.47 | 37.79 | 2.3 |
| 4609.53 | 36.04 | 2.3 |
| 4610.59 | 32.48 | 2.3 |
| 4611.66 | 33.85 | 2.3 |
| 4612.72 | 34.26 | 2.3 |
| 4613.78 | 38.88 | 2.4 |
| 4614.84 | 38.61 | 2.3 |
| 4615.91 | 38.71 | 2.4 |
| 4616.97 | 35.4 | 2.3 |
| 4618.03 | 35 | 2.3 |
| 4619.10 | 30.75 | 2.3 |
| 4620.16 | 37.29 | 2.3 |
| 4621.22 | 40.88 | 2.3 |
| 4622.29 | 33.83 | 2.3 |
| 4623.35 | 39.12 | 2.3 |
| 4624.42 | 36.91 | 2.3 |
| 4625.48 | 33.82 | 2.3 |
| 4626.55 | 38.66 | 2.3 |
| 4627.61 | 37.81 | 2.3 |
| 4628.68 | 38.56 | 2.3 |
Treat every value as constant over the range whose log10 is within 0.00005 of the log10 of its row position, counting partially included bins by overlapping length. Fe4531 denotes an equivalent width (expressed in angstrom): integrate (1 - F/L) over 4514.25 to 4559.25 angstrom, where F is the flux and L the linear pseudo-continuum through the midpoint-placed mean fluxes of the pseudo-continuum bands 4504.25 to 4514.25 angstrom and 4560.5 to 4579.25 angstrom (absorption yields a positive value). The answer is 5.7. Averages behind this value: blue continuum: 35.7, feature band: 31.1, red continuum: 35.5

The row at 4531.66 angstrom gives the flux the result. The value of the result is 27.4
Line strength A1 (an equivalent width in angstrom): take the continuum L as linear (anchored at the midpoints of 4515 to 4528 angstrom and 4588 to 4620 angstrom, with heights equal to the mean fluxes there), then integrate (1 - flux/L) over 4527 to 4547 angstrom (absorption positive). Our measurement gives 2.54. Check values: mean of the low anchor 32.6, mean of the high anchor 34.3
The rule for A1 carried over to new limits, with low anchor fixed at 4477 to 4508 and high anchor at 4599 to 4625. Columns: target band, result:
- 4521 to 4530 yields 1.11 angstrom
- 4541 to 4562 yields 0.42 angstrom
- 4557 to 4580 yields -1.00 angstrom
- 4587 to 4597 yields -0.01 angstrom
